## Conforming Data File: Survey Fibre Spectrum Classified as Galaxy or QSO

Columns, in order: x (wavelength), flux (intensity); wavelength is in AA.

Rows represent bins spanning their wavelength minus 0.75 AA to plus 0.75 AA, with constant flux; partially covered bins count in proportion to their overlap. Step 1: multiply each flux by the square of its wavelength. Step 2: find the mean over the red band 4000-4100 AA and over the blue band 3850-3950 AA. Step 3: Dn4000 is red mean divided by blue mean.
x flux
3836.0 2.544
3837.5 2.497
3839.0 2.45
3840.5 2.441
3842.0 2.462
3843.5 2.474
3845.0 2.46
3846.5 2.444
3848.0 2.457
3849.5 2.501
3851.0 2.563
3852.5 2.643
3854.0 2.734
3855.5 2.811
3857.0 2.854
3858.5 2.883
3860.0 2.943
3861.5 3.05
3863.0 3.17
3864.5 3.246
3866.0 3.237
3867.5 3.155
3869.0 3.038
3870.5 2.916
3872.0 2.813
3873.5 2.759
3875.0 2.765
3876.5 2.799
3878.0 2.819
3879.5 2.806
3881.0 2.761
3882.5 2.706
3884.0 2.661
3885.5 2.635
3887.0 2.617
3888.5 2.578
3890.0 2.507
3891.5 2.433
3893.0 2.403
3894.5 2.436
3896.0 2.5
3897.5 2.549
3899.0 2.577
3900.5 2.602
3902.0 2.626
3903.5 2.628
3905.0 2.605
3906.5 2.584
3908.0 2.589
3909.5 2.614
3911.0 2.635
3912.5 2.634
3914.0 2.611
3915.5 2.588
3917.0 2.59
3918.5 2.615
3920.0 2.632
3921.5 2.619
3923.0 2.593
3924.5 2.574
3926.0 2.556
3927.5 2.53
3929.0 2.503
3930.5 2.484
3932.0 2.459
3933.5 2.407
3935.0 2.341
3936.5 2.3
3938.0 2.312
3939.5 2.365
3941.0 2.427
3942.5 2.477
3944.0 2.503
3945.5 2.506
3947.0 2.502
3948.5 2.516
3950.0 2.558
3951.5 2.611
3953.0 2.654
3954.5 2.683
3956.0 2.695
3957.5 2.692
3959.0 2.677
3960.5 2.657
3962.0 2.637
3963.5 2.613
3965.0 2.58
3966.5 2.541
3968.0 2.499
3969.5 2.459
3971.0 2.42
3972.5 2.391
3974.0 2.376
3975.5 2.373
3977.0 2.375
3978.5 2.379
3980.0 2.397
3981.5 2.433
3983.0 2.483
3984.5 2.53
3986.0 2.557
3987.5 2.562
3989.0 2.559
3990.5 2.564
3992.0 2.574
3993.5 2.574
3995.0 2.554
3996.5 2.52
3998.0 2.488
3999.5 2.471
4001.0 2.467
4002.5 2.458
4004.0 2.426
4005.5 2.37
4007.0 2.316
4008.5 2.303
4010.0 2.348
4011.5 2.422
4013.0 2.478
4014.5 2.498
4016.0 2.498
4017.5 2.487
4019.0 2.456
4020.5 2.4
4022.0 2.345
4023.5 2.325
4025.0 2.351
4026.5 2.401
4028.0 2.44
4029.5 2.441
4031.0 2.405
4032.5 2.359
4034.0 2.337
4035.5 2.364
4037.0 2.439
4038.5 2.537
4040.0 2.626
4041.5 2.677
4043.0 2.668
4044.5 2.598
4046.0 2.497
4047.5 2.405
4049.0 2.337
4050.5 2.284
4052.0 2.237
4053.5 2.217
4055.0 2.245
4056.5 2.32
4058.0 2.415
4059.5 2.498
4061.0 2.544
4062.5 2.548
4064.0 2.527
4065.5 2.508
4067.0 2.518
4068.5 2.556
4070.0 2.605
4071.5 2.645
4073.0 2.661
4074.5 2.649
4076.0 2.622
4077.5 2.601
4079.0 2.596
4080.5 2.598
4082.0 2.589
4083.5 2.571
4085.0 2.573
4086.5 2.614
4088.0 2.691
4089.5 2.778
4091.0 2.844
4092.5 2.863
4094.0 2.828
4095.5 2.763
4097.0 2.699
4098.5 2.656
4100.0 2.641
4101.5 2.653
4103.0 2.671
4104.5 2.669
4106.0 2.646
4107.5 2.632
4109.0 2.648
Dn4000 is 1.02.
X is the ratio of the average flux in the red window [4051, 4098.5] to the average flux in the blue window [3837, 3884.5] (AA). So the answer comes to 0.93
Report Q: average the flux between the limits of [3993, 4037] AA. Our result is 2.42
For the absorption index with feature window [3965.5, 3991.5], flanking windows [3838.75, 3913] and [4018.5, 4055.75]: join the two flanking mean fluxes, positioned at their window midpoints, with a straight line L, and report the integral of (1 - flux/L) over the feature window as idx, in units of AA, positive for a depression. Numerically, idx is 0.5 AA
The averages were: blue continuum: 2.69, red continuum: 2.42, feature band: 2.47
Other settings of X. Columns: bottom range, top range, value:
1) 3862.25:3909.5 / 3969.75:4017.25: 0.90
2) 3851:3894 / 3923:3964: 0.90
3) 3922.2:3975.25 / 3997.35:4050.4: 0.97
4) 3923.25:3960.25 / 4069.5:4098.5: 1.06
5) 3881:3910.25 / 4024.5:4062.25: 0.94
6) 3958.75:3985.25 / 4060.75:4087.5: 1.04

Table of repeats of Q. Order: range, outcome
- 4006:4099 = 2.51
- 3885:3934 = 2.56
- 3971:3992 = 2.46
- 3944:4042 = 2.49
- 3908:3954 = 2.53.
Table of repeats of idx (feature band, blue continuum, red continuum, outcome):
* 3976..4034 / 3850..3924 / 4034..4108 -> 3.9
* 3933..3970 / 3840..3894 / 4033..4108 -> 1.9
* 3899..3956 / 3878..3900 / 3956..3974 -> 0.7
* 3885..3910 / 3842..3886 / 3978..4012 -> 1.4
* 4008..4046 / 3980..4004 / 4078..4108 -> 1.8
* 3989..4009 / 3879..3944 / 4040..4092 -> 0.5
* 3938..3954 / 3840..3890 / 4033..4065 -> 0.7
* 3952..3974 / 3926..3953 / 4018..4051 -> -1.1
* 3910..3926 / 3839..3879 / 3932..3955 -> -0.2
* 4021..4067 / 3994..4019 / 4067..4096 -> 2.2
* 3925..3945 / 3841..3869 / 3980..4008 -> 1.4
